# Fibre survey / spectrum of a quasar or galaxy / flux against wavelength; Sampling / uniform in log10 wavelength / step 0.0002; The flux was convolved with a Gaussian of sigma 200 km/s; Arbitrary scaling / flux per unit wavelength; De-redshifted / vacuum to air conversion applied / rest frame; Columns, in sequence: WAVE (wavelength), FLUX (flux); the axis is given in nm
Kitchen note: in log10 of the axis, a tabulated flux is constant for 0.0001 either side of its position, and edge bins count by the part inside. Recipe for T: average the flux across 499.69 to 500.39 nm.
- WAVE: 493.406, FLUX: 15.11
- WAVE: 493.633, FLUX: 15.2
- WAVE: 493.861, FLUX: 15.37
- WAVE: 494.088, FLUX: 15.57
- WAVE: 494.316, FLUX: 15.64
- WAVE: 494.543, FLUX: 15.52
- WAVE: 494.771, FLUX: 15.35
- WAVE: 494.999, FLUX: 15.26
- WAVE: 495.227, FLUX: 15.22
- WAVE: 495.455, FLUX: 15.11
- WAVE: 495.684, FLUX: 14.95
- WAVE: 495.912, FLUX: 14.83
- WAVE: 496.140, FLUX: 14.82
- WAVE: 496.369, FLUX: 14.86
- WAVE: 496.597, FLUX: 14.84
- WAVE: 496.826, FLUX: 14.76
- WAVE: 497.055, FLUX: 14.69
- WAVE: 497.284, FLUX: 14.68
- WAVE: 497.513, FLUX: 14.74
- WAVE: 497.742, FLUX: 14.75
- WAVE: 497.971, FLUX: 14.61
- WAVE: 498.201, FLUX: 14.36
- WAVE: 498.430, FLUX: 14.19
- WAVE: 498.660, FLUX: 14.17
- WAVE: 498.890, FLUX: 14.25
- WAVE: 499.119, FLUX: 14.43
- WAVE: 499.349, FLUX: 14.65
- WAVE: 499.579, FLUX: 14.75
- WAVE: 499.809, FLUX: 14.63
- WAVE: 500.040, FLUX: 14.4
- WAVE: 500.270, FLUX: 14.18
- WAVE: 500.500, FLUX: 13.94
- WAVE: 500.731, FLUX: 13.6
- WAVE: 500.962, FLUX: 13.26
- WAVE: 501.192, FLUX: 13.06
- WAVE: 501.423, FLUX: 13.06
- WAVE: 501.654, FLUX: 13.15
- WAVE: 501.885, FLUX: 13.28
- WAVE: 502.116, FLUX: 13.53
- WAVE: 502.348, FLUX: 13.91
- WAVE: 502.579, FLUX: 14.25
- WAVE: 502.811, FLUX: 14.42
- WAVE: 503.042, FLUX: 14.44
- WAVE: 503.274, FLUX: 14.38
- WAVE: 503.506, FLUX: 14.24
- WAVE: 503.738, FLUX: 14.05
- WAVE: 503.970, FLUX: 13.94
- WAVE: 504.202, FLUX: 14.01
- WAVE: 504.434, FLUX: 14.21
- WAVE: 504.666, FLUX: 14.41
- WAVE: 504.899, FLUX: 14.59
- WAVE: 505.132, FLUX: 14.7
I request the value 14.4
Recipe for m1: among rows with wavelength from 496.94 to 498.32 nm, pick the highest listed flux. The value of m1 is 14.75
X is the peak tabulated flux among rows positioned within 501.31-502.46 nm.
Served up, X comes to 13.91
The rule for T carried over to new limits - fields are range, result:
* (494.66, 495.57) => 15.2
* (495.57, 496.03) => 14.9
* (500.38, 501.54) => 13.4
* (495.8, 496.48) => 14.8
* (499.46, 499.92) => 14.7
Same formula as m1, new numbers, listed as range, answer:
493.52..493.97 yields 15.37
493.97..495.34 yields 15.64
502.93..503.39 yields 14.44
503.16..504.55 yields 14.38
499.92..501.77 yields 14.4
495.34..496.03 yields 15.11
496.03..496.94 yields 14.86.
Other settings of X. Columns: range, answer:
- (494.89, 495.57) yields 15.26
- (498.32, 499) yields 14.25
